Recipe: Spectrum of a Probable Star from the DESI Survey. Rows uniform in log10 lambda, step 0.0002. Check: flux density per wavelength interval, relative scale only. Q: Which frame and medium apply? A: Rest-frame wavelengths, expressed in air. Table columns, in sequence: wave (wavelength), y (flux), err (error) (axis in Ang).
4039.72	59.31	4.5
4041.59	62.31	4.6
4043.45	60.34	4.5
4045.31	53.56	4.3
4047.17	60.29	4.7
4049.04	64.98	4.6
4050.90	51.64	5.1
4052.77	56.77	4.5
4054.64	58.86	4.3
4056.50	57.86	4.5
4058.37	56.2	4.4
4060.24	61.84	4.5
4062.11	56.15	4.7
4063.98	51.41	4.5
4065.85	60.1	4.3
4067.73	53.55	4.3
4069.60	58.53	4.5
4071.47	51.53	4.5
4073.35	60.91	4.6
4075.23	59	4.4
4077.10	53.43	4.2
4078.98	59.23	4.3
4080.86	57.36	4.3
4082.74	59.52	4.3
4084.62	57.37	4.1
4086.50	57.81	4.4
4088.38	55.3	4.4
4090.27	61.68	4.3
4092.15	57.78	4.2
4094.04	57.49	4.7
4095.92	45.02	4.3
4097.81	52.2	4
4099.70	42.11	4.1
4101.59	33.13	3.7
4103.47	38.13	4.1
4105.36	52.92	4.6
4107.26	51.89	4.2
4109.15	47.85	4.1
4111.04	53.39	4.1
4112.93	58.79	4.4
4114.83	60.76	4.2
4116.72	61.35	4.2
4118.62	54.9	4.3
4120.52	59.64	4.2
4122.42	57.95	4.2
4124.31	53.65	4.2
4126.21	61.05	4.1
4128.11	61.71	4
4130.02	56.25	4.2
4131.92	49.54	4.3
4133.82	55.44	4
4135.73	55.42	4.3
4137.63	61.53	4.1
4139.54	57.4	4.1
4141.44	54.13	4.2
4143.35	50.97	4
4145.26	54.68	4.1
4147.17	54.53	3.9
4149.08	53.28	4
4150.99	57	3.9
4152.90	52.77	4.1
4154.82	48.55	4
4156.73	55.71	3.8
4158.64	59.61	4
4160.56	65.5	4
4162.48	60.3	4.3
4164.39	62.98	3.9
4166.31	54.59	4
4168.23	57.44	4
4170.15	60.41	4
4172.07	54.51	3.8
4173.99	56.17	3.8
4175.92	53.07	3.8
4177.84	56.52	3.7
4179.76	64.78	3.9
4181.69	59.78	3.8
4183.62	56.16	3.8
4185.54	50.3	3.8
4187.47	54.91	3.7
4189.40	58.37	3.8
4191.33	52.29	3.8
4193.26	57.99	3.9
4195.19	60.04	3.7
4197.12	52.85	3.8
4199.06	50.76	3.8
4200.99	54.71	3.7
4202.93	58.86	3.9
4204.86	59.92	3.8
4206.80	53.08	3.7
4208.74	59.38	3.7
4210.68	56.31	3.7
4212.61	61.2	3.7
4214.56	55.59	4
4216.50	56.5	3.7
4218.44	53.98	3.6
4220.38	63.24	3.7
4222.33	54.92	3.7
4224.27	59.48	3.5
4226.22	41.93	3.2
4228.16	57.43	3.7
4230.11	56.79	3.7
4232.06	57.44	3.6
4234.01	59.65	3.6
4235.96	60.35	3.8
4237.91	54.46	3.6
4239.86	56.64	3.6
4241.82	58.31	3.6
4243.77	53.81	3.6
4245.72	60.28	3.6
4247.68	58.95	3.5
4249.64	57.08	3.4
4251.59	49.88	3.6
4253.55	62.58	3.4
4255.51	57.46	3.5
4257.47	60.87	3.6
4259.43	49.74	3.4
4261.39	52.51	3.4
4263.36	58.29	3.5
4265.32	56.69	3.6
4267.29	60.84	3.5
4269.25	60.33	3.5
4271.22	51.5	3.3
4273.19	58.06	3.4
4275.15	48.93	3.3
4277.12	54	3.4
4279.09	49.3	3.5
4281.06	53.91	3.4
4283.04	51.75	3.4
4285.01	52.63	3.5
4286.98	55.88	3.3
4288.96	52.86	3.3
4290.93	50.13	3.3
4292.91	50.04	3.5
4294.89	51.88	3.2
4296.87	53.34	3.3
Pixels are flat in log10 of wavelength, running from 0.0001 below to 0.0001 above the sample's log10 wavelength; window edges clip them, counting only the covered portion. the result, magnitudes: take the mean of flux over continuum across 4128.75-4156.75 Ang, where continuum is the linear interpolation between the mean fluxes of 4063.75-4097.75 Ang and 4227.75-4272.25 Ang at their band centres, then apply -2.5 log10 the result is 0.04 mag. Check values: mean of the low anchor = 56.5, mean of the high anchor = 57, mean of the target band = 54.5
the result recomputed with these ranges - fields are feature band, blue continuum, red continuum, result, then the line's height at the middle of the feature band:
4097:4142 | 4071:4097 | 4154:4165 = 0.08 mag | 57.7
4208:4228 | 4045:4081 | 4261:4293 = -0.03 mag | 55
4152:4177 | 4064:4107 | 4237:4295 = -0.05 mag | 54.3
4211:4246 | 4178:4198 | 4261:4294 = -0.02 mag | 55.5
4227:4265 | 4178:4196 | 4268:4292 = -0.04 mag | 54.7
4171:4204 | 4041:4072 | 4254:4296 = -0.01 mag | 55.5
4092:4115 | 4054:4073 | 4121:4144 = 0.14 mag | 56.5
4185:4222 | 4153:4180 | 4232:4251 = 0.02 mag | 57.5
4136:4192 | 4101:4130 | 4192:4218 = -0.02 mag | 55.5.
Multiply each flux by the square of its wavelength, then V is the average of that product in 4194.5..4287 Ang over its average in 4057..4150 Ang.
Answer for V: 1.09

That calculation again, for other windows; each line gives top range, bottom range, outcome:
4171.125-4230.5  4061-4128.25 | 1.08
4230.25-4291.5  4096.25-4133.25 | 1.13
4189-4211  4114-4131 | 1.00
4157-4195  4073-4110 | 1.14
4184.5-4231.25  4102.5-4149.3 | 1.05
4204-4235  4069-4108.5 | 1.13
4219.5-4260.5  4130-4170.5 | 1.05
